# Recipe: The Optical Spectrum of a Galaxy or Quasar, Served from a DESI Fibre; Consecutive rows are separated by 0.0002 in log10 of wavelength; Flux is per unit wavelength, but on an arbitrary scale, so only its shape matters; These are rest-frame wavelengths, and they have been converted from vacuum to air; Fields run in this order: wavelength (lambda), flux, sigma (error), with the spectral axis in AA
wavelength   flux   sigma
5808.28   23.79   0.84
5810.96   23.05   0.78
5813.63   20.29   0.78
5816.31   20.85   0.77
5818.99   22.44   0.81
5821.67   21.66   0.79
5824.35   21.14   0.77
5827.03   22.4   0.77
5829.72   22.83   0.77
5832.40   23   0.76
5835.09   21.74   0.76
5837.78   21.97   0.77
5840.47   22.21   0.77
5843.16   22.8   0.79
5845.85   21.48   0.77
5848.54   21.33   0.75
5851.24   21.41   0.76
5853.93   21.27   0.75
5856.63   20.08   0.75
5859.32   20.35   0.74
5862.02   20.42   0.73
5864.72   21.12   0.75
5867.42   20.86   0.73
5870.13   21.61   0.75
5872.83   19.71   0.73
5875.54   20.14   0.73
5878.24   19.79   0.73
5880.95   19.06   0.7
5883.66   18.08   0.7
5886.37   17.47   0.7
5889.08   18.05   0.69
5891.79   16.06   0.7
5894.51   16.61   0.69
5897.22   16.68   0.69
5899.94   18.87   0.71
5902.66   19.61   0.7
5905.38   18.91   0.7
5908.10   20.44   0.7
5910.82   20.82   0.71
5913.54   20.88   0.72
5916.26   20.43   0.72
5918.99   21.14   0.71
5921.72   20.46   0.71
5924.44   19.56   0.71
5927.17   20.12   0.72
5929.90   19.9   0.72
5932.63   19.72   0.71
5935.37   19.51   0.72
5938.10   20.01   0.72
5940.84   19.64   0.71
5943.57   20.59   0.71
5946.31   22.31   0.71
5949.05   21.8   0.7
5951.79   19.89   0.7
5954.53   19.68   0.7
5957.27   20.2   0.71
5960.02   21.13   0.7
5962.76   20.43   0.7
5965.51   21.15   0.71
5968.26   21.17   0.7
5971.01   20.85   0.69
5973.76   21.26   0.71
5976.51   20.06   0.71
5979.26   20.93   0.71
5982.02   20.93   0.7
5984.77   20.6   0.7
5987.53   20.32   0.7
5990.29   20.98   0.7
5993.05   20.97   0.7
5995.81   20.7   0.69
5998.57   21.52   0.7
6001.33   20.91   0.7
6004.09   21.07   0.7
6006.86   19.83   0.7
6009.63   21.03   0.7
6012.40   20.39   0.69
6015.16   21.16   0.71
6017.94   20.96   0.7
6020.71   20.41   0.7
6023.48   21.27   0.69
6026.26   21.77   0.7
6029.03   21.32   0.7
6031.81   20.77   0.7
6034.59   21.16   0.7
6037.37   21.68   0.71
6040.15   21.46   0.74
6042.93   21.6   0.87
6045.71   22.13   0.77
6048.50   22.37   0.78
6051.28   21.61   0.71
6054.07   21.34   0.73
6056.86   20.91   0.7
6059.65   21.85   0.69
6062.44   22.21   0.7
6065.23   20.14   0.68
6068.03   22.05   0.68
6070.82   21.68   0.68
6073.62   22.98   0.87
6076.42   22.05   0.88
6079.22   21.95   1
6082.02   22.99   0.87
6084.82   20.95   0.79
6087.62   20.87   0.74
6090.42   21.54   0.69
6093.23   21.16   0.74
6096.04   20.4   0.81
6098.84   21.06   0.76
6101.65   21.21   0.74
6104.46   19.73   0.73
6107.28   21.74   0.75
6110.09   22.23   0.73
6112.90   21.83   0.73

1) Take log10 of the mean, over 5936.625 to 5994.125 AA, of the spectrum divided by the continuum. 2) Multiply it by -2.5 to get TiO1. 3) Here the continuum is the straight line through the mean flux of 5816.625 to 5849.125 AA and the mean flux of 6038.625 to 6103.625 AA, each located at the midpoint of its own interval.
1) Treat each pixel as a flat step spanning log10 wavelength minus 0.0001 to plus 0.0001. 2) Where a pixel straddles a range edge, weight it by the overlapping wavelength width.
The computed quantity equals 0.06 mag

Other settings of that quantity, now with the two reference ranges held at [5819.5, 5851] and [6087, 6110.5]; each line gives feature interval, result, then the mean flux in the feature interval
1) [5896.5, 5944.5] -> 0.096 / 19.9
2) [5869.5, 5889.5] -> 0.141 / 19.2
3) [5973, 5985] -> 0.039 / 20.8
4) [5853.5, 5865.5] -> 0.070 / 20.6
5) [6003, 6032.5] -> 0.023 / 20.9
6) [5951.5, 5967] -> 0.058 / 20.5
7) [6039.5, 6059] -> -0.020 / 21.6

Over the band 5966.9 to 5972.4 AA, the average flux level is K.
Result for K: 21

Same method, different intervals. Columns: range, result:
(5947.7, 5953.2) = 20.8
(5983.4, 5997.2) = 20.7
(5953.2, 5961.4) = 20.3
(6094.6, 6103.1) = 20.9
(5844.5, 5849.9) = 21.4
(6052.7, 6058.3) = 21.1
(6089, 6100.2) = 21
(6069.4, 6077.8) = 22.2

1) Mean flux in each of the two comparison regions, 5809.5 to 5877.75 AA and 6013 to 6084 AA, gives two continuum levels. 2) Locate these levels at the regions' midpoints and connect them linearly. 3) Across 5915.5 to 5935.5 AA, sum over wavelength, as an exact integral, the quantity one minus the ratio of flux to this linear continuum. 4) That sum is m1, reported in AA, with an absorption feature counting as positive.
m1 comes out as 1.3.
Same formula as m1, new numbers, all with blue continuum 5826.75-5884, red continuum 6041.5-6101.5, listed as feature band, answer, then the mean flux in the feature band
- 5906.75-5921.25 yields 0.3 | 20.7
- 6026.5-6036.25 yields 0.1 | 21.2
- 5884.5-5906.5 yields 3.5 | 17.8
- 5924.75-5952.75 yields 1.3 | 20.3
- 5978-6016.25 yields 1.1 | 20.8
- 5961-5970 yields 0.2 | 20.9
